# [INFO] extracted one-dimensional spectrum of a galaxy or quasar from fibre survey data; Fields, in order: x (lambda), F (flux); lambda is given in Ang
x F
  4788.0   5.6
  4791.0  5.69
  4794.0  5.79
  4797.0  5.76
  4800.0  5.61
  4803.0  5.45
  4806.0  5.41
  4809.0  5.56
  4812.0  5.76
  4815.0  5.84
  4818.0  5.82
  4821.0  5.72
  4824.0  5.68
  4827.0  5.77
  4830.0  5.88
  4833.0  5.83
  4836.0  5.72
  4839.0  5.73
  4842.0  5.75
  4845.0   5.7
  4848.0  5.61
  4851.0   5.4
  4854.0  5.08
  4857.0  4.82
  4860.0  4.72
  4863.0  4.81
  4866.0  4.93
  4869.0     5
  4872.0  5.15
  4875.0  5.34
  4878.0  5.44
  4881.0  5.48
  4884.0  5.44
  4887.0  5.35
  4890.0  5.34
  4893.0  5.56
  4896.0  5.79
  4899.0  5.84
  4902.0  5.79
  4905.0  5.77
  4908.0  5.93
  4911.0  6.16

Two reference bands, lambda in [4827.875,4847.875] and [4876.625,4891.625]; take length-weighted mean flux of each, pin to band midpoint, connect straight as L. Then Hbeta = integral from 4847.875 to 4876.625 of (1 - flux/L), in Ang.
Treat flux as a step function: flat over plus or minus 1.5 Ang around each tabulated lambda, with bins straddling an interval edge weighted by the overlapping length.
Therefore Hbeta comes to 2.6 Ang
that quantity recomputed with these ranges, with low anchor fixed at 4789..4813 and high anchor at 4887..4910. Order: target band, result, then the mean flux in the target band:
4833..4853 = 0.0 Ang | 5.65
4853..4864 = 1.6 Ang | 4.85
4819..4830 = -0.2 Ang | 5.75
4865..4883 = 1.4 Ang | 5.24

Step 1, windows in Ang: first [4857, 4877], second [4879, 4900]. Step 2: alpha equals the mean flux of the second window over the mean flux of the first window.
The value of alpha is 1.1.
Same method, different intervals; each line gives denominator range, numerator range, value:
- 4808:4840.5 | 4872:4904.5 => 0.96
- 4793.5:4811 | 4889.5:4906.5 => 1.02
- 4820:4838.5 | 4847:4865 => 0.88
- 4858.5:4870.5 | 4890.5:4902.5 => 1.17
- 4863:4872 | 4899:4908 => 1.17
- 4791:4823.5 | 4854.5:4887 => 0.90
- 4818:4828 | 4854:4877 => 0.87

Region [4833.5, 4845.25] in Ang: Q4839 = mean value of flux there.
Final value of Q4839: 5.74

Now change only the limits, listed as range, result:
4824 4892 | 5.38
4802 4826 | 5.66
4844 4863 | 5.18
